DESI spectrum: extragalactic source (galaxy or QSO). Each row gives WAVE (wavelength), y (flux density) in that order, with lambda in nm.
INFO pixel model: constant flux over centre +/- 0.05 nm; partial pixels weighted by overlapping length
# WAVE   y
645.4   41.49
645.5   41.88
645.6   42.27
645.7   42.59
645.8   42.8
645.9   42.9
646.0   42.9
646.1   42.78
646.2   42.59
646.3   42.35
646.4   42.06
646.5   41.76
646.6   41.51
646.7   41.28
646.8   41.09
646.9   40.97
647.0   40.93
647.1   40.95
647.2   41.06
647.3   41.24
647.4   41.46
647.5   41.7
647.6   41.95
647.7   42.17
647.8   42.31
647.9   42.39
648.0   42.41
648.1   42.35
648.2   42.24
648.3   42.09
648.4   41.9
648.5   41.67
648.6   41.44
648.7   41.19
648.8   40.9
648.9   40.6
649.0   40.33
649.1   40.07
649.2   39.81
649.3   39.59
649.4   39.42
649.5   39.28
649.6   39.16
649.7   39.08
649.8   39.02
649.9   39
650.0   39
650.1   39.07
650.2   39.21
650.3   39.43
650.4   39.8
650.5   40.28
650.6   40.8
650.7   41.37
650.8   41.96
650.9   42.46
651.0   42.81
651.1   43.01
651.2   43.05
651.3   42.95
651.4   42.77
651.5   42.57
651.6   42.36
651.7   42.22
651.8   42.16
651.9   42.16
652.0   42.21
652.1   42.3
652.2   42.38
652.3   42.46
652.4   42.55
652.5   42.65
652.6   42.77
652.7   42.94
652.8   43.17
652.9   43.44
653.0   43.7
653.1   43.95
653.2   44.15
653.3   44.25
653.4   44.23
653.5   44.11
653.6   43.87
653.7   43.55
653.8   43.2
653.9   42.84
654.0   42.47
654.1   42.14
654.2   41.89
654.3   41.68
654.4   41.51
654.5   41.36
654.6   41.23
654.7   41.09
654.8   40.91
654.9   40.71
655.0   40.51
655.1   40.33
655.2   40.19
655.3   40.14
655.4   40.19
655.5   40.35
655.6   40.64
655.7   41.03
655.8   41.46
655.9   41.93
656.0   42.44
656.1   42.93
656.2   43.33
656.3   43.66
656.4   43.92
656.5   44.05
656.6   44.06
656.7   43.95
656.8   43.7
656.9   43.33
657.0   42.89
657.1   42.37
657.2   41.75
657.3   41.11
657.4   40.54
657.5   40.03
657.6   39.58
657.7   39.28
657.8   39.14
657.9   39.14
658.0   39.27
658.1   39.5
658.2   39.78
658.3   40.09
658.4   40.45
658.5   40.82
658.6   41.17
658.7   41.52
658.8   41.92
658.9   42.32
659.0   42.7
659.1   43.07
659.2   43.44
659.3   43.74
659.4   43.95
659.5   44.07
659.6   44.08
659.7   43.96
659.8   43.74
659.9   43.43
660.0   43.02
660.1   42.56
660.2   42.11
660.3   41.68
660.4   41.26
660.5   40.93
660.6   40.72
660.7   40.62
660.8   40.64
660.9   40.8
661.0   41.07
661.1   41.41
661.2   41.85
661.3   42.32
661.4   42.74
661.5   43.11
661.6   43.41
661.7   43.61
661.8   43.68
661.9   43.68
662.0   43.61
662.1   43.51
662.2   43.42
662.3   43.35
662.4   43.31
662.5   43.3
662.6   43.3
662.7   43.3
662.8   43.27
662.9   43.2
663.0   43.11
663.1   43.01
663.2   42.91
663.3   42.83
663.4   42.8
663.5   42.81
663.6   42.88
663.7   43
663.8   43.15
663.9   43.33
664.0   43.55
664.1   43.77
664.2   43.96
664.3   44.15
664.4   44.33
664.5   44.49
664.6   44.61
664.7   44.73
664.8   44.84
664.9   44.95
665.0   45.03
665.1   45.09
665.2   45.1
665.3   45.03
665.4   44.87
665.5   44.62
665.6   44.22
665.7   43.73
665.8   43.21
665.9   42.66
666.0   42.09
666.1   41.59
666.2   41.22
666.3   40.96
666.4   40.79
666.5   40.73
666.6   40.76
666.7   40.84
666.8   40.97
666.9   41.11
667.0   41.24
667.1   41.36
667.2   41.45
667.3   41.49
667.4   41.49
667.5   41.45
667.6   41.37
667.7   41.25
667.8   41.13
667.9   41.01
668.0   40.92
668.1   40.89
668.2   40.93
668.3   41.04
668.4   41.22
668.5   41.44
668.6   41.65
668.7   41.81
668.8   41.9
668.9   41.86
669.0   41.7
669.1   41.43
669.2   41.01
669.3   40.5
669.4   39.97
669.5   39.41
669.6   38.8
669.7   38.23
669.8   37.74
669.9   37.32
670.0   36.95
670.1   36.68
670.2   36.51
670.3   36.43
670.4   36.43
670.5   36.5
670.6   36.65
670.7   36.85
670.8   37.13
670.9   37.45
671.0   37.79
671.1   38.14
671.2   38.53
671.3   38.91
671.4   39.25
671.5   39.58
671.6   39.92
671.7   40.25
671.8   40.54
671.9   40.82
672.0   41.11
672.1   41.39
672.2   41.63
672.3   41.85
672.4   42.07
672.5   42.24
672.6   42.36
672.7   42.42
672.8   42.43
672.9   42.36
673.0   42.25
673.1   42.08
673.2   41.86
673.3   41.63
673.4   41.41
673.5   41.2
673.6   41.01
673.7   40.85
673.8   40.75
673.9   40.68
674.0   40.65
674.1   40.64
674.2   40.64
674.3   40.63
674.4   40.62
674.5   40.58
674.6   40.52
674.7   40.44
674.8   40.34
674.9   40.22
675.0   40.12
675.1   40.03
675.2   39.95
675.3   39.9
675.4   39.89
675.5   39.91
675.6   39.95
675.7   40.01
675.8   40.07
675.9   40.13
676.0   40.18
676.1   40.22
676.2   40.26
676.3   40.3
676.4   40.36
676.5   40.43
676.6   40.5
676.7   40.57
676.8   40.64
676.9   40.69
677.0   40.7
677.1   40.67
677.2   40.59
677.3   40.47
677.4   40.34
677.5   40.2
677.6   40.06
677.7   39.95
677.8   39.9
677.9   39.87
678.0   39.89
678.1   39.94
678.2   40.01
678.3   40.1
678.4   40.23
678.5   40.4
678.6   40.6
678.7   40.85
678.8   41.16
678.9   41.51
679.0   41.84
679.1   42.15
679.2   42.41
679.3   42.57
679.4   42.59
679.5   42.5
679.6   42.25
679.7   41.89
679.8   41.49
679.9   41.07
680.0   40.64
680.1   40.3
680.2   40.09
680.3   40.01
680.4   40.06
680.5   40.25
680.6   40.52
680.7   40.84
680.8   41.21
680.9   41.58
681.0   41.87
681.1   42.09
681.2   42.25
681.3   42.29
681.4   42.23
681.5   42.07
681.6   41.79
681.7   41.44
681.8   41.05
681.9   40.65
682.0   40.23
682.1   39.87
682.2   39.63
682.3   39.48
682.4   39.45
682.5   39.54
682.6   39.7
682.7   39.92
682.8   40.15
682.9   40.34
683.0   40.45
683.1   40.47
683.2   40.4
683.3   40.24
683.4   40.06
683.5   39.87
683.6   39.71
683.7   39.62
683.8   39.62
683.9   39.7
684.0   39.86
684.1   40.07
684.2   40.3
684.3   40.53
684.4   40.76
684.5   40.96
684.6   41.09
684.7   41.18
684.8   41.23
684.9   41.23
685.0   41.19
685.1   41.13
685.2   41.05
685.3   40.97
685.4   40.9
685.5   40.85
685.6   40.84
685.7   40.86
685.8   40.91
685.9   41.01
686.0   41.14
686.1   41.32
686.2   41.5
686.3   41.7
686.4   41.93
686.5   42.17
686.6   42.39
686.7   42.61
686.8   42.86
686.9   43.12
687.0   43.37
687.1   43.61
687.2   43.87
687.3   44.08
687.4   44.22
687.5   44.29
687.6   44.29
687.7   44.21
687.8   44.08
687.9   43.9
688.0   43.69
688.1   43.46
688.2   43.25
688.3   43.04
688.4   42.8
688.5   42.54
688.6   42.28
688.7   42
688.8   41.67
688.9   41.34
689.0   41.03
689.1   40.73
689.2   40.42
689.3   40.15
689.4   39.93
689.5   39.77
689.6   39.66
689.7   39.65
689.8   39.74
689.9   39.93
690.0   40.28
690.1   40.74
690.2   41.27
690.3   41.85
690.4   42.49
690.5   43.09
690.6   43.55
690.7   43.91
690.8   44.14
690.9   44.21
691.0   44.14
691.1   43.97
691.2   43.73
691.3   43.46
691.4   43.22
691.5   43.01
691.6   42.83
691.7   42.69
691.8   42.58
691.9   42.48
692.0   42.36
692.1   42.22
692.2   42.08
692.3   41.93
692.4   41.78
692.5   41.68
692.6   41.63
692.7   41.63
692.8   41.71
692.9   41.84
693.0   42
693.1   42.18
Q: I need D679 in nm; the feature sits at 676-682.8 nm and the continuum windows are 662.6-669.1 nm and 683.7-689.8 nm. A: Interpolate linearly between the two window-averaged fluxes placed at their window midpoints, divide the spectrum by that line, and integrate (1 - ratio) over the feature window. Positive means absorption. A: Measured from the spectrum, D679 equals 0.20 nm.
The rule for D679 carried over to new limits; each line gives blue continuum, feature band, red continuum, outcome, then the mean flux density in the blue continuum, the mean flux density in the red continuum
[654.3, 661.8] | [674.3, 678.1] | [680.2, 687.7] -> 0.10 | 41.8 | 41.2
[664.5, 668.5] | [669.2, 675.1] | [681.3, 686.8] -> 0.28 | 42.4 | 40.8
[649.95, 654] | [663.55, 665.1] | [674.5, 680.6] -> -0.10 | 42.4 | 40.6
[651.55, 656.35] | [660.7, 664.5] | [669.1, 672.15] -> -0.25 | 42.2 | 38.6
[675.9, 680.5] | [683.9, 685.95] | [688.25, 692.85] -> 0.03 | 40.7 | 42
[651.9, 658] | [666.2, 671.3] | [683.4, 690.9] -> 0.26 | 42.1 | 41.7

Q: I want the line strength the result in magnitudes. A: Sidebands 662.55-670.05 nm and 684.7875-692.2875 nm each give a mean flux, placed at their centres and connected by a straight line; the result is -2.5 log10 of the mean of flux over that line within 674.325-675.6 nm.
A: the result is 0.05 mag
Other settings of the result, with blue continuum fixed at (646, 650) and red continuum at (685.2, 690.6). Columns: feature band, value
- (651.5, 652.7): -0.03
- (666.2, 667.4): 0.01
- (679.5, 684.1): 0.03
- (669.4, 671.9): 0.10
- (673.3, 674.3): 0.02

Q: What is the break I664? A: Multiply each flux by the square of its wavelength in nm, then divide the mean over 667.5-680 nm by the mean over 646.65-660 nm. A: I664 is 1.0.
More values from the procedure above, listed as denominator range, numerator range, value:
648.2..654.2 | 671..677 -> 1.04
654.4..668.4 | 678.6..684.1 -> 1.03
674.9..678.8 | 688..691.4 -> 1.08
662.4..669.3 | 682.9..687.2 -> 1.02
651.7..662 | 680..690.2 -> 1.07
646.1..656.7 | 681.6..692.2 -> 1.11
